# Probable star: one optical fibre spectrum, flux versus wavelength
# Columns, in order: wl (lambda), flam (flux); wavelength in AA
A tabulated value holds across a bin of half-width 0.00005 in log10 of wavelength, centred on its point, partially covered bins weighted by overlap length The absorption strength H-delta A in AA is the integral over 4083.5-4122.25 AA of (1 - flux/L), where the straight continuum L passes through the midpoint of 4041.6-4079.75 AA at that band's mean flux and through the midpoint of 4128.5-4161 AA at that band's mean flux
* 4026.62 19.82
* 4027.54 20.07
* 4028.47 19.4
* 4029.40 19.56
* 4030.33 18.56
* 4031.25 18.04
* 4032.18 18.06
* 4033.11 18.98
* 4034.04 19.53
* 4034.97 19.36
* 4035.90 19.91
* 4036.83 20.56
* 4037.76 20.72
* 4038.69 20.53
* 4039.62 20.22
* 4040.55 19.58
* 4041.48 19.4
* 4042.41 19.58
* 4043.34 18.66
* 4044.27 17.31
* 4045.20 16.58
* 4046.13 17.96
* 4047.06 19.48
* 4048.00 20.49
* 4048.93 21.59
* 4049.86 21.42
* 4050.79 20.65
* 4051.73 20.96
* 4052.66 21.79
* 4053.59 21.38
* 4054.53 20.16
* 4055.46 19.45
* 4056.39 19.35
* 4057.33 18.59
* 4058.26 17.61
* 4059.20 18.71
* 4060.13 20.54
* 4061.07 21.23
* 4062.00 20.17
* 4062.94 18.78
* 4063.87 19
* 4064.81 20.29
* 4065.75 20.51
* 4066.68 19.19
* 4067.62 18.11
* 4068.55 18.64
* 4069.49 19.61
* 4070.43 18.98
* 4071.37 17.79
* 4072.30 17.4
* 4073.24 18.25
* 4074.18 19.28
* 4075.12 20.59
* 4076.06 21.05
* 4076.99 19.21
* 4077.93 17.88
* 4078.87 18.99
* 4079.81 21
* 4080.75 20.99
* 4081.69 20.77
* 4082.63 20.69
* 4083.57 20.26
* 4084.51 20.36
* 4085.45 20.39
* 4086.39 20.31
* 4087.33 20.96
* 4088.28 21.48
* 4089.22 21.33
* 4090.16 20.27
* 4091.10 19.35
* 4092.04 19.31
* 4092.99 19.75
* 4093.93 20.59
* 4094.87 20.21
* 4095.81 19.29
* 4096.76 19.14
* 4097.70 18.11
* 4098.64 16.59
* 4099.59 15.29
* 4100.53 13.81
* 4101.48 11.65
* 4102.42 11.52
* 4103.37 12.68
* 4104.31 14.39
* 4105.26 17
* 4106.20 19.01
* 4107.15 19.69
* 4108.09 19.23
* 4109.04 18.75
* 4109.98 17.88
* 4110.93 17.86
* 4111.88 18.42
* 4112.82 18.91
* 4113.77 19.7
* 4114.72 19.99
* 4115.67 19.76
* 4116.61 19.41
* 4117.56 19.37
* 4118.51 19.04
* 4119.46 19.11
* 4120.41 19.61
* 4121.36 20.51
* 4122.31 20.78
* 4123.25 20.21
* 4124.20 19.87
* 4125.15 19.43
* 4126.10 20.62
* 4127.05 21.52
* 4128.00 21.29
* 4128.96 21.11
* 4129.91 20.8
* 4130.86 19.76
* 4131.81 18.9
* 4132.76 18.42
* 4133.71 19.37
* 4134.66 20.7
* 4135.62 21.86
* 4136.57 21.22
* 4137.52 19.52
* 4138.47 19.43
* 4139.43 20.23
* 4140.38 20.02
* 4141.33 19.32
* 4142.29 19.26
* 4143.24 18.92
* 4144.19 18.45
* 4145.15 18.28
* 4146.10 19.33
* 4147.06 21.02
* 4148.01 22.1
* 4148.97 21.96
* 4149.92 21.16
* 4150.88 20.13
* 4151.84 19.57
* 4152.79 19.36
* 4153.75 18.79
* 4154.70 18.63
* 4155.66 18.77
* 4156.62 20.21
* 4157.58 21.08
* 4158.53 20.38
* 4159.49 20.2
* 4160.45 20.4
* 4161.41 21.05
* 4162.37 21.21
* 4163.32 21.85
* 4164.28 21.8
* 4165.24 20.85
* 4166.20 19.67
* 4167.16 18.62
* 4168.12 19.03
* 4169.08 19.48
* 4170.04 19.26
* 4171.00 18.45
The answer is 2.27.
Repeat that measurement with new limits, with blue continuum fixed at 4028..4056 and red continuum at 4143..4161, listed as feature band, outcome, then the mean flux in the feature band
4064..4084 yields 0.26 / 19.5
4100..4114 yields 2.25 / 16.6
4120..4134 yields -0.19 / 20.2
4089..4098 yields 0.03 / 19.7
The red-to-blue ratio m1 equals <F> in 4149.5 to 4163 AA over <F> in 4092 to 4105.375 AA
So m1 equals 1.2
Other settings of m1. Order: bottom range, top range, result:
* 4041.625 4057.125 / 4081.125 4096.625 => 1.03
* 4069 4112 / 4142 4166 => 1.08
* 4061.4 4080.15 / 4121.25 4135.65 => 1.05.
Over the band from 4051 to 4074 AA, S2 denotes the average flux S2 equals 19.4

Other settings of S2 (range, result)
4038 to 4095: 19.8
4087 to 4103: 18.1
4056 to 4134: 19.1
